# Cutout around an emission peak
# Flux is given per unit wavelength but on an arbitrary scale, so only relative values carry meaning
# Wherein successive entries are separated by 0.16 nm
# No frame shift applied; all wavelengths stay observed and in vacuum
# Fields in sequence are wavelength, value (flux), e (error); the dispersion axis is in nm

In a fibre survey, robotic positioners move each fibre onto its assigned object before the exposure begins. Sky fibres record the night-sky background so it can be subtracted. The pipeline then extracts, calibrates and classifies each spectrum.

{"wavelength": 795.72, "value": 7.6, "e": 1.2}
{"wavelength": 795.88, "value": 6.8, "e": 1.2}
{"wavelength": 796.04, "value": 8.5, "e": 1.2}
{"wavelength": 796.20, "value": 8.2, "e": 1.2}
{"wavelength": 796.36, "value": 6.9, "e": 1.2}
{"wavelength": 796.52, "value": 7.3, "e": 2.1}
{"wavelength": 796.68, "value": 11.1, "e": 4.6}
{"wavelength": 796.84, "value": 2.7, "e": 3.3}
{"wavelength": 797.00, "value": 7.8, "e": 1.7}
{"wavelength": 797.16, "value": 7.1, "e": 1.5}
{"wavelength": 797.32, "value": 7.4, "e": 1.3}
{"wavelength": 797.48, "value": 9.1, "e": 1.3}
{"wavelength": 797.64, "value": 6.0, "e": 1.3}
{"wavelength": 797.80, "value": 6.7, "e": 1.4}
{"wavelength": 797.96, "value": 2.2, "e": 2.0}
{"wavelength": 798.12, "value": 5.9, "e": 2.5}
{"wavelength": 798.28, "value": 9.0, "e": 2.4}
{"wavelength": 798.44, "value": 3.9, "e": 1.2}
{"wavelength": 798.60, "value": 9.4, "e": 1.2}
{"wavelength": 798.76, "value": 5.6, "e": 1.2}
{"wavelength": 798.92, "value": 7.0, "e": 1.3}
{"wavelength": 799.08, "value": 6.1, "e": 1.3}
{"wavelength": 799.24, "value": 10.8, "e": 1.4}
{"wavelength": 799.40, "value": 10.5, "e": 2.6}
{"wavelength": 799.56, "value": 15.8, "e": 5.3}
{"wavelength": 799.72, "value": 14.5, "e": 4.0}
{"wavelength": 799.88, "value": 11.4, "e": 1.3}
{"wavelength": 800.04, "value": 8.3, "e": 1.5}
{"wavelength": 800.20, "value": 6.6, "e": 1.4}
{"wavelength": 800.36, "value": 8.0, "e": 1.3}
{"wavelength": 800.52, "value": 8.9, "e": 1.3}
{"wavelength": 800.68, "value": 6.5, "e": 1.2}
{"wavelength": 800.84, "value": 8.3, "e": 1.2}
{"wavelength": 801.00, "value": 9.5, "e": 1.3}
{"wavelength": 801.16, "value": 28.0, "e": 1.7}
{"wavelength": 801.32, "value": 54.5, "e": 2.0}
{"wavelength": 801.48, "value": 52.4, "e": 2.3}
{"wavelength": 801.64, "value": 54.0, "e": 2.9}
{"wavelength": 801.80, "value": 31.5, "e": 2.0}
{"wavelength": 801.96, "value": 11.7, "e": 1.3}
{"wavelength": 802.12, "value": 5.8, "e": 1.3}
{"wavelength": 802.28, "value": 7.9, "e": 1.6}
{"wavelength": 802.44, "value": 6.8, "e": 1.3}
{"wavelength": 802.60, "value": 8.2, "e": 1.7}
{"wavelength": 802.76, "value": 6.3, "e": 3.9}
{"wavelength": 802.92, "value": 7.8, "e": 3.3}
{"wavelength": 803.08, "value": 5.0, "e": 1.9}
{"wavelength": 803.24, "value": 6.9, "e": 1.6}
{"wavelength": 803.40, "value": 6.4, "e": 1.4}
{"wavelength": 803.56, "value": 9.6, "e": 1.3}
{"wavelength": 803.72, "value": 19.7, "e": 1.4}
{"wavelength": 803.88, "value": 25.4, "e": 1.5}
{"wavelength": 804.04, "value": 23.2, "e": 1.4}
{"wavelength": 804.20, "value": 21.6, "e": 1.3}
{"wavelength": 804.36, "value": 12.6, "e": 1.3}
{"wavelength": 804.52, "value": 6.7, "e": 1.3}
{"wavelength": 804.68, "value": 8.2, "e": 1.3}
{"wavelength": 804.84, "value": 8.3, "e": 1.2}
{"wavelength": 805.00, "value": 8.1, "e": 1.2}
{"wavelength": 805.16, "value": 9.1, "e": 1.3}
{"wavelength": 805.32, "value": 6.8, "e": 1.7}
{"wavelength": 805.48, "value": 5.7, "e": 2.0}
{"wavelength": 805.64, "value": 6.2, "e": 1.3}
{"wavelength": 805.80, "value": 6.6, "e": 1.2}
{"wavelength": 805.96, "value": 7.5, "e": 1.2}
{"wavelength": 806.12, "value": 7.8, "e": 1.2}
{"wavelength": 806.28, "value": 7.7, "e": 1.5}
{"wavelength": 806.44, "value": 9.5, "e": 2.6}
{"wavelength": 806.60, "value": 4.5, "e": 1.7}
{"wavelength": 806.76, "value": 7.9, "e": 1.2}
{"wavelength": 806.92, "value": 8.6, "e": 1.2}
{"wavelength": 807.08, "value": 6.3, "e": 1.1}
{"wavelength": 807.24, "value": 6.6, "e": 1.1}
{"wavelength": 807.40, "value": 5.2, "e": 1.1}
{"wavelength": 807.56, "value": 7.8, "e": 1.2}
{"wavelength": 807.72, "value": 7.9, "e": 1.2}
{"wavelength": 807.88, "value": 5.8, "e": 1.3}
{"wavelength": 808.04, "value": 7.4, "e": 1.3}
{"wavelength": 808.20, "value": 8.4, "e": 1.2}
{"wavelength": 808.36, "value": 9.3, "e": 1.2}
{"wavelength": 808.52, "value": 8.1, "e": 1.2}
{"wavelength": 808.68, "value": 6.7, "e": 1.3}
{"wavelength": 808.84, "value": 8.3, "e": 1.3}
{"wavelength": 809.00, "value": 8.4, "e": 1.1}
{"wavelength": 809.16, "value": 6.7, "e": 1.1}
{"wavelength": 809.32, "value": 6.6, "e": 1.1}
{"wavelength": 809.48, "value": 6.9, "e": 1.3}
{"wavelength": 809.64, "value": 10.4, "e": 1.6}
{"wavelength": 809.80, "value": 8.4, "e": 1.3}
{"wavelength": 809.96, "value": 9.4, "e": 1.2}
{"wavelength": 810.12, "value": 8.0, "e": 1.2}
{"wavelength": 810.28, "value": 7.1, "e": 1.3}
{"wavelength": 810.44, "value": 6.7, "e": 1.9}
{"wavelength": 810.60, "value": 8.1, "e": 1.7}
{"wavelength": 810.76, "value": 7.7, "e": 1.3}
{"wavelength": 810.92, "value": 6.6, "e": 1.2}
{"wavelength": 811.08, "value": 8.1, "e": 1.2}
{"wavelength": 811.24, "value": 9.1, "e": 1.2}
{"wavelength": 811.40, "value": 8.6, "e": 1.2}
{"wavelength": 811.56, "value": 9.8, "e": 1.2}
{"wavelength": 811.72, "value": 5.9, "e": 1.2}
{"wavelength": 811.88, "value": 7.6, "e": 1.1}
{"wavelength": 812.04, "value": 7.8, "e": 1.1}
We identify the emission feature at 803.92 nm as [N II]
